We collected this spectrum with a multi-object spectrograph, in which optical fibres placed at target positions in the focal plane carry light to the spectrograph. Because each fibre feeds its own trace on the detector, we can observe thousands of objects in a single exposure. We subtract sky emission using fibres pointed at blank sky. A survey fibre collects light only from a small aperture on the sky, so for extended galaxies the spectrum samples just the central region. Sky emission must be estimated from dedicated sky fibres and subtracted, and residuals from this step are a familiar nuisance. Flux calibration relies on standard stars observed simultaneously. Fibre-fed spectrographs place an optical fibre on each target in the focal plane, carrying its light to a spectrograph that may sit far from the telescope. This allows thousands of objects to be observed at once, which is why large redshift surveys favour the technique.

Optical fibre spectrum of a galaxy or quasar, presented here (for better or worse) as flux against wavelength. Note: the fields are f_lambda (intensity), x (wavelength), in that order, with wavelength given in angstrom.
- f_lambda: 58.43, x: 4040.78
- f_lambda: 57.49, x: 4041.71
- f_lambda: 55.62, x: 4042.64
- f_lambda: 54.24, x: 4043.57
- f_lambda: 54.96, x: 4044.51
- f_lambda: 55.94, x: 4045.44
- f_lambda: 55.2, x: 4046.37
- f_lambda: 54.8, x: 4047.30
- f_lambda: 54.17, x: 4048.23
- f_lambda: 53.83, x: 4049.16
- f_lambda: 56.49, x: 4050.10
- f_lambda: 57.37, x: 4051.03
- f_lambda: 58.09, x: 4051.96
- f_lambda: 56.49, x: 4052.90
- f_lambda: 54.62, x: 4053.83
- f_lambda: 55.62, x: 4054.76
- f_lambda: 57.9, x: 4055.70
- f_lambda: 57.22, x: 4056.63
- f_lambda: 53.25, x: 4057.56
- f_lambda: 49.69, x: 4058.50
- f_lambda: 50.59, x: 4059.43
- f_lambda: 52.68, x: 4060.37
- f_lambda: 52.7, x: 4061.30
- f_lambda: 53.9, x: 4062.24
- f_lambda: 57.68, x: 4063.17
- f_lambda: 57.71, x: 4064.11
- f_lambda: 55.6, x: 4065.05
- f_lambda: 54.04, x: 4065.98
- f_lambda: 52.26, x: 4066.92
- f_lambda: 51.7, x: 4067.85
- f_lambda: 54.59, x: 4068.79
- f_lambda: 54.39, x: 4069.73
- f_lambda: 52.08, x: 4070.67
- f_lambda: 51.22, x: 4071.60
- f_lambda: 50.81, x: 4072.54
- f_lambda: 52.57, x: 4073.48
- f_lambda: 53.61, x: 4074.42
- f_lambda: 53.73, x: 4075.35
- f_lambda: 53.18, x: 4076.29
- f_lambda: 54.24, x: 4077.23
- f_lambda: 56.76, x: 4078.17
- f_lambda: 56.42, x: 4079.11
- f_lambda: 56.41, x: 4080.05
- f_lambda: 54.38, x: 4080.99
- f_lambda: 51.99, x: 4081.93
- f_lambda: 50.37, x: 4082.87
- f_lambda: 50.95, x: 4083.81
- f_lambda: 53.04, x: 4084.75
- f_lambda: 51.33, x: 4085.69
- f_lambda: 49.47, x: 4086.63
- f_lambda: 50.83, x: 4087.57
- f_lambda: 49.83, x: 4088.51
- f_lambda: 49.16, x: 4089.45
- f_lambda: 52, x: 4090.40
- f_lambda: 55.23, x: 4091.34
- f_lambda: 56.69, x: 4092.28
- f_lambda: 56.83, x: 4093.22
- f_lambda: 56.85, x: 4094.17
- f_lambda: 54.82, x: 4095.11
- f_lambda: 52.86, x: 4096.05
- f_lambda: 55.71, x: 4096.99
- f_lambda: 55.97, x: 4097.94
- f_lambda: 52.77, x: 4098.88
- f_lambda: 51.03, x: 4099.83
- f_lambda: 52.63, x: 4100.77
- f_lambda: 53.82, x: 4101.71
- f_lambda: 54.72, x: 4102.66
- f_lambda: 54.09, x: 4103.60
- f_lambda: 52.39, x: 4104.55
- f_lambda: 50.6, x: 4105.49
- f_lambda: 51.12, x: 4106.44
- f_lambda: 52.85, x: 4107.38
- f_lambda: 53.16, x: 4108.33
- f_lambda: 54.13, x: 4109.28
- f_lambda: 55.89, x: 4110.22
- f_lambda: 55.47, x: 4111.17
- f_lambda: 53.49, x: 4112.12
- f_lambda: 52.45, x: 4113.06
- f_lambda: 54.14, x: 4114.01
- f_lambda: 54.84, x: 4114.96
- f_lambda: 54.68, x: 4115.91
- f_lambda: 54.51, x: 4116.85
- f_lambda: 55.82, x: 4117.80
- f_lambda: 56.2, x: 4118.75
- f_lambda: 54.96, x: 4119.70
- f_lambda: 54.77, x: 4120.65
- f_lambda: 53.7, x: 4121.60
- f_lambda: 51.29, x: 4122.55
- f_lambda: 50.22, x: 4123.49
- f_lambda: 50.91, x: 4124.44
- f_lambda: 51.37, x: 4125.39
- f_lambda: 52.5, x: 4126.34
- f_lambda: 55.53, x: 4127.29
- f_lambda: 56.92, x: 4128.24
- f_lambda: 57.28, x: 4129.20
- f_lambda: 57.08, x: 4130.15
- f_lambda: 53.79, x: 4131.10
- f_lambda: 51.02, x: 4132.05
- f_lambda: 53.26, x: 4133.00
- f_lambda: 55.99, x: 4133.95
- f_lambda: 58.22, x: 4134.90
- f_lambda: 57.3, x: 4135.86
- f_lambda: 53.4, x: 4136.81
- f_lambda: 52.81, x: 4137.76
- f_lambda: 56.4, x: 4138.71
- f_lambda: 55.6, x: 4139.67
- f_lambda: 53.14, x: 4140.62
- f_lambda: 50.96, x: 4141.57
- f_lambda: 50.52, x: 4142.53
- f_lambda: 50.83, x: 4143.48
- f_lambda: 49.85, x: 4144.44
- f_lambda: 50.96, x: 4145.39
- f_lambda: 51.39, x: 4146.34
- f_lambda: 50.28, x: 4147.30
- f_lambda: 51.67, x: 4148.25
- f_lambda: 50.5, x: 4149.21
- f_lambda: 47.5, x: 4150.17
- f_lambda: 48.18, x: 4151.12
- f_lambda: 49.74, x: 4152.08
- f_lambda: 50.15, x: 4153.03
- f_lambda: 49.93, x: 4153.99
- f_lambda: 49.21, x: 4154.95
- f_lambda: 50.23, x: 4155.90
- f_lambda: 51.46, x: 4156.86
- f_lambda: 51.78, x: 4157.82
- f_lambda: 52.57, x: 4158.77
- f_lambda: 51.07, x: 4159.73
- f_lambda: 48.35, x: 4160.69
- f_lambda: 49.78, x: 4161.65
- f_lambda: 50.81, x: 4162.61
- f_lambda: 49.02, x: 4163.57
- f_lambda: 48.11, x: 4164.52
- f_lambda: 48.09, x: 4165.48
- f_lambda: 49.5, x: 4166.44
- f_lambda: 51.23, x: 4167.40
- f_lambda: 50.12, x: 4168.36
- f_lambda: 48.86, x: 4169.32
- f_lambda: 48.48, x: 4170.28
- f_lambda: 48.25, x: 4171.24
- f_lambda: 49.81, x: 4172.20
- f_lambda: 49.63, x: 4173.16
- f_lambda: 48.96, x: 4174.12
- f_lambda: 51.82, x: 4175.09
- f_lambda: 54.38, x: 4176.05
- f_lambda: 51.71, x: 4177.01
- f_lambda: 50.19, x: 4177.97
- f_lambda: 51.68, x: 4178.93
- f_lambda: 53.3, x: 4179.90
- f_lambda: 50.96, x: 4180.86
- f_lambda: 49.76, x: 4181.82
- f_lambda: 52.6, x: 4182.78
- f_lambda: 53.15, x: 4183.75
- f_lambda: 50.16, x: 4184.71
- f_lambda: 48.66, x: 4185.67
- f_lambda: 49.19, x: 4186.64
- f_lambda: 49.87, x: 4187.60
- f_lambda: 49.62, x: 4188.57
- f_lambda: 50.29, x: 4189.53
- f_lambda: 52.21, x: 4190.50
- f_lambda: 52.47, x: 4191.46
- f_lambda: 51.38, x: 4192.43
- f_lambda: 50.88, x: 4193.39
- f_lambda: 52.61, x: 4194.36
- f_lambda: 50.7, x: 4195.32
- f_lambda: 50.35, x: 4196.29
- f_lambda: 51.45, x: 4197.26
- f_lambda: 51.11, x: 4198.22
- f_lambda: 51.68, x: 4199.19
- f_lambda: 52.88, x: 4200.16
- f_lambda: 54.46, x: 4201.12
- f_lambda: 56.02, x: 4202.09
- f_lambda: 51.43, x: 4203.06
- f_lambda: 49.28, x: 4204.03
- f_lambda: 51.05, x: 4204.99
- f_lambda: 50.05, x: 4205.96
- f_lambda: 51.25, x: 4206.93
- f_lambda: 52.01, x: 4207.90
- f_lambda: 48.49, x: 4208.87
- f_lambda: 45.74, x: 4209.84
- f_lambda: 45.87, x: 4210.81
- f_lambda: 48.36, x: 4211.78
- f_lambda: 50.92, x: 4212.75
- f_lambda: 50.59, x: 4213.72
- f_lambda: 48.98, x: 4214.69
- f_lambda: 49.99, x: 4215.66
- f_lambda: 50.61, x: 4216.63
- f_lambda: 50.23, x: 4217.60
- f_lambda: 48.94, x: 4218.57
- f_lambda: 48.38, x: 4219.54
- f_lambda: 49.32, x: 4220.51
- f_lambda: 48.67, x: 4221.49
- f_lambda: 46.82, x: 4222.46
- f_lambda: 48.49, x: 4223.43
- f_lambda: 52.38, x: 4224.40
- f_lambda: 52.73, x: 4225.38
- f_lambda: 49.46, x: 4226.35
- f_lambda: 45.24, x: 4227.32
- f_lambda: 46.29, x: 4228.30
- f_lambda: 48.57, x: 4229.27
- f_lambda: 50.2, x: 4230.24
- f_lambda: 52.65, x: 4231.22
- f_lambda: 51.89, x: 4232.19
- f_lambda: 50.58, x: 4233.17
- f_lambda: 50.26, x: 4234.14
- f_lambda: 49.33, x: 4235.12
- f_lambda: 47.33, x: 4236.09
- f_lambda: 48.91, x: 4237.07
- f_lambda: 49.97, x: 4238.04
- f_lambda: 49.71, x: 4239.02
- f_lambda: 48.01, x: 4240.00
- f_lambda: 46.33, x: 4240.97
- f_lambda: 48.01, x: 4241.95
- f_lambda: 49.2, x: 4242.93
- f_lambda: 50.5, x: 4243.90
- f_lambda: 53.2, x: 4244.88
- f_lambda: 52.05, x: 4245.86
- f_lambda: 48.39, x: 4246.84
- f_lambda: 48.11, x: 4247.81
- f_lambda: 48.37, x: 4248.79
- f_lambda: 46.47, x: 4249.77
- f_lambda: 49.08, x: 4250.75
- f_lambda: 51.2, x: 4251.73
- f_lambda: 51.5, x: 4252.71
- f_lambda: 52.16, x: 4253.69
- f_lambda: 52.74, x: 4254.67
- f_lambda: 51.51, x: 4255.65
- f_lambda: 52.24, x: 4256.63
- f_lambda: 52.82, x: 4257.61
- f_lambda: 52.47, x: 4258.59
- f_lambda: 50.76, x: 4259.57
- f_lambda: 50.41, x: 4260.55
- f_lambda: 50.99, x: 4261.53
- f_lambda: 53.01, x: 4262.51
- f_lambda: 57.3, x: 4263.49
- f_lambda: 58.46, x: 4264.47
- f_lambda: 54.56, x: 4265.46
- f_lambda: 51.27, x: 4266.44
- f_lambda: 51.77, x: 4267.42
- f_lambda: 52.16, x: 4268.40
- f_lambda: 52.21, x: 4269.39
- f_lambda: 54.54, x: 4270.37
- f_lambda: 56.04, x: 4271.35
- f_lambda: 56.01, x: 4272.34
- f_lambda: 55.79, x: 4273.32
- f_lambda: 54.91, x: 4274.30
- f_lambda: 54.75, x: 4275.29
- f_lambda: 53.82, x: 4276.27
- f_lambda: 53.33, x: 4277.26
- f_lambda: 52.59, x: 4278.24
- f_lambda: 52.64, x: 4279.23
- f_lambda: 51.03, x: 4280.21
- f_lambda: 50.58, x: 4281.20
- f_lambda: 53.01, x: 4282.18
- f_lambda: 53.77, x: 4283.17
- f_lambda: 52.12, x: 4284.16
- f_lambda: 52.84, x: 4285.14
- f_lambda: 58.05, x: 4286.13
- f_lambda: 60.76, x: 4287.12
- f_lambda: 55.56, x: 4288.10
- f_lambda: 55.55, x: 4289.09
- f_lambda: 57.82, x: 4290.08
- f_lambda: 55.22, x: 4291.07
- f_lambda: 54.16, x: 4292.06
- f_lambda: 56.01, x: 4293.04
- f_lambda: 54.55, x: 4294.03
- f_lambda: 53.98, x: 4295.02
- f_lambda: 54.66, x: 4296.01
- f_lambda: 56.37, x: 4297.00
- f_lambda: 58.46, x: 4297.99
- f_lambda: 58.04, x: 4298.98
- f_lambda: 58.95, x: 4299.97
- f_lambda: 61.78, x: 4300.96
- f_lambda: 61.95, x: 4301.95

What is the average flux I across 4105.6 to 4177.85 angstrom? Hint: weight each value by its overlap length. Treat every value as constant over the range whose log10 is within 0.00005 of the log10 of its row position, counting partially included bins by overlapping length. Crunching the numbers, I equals 52.1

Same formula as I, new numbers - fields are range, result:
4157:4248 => 50.2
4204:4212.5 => 49.2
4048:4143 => 53.9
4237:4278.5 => 51.8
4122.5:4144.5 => 53.7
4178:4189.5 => 50.8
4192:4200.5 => 51.4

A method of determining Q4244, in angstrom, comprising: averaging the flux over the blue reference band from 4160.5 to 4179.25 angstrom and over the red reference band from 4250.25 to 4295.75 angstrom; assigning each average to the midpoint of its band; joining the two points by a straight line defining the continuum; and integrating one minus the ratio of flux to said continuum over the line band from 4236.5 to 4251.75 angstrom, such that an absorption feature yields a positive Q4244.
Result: 1.0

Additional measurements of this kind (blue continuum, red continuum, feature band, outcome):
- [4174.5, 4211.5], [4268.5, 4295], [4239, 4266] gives 1.2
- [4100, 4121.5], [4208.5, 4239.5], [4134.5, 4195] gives 0.8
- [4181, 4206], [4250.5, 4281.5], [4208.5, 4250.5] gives 2.4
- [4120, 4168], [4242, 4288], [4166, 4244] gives 3.2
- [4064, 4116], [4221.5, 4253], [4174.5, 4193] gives -0.1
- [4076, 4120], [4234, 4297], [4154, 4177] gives 1.3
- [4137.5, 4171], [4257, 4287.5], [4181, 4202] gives 0.1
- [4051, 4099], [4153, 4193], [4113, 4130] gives -0.6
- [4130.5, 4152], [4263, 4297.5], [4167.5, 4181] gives 0.6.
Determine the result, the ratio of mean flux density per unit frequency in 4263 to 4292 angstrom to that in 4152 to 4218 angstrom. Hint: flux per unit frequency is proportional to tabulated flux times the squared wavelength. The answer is 1.13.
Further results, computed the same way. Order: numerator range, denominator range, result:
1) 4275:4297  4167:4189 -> 1.13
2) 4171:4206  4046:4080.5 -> 1.00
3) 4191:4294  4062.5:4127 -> 1.03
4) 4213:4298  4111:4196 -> 1.05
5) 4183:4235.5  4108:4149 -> 0.97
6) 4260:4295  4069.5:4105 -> 1.11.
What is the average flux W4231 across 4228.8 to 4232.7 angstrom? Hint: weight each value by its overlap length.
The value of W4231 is 50.8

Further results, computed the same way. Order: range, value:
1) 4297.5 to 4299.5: 58.3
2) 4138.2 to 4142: 54.1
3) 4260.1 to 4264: 53.1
